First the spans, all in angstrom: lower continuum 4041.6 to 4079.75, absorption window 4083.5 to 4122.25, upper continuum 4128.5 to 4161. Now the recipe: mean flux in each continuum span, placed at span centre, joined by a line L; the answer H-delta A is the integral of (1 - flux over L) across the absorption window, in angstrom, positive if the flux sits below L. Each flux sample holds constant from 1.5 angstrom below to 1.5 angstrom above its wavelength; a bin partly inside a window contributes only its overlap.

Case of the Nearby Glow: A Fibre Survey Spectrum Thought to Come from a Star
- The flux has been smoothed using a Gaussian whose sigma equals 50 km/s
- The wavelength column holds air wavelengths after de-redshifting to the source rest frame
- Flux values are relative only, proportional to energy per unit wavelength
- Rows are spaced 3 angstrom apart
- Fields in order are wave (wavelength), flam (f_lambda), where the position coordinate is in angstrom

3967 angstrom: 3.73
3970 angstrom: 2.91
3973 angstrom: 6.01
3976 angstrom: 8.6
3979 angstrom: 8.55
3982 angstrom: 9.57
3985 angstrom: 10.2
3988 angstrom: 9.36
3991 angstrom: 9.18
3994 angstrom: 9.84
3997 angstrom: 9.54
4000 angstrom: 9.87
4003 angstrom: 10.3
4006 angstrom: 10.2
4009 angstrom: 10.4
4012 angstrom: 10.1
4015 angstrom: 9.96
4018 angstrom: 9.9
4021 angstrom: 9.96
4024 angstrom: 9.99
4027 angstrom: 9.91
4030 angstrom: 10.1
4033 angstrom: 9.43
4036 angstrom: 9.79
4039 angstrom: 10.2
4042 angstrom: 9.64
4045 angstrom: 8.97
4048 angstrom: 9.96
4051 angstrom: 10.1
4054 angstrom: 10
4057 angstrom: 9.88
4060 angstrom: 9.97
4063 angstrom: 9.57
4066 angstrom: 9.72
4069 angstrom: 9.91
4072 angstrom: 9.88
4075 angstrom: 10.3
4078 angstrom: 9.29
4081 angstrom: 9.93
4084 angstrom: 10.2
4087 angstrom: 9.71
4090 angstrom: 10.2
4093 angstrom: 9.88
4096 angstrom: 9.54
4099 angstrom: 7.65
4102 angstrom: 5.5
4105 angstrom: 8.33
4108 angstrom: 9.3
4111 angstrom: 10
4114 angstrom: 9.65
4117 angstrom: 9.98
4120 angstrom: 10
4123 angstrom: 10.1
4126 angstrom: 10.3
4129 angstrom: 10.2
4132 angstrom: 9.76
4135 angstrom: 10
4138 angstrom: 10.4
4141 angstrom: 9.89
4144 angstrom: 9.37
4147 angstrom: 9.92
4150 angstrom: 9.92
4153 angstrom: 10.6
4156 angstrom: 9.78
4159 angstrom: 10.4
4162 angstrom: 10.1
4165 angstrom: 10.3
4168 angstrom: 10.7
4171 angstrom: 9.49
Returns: 2.7 angstrom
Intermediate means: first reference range 9.79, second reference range 10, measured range 9.22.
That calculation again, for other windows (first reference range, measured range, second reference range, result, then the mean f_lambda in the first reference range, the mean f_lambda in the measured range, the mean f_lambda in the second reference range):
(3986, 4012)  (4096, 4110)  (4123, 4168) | 2.9 angstrom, 9.86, 7.98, 10.1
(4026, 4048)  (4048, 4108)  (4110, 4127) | 2.4 angstrom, 9.73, 9.46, 10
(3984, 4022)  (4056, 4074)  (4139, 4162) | 0.2 angstrom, 9.9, 9.83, 10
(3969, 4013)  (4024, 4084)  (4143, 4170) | -2.5 angstrom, 9.03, 9.83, 10.1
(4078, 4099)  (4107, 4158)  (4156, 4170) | 0.4 angstrom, 9.7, 9.96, 10.3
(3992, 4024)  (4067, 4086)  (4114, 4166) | 0.2 angstrom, 9.99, 9.91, 10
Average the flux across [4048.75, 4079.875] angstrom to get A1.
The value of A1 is 9.87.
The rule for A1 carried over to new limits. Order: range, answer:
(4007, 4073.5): 9.88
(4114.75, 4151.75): 9.98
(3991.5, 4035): 9.94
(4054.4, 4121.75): 9.48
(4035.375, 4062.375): 9.83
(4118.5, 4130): 10.1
